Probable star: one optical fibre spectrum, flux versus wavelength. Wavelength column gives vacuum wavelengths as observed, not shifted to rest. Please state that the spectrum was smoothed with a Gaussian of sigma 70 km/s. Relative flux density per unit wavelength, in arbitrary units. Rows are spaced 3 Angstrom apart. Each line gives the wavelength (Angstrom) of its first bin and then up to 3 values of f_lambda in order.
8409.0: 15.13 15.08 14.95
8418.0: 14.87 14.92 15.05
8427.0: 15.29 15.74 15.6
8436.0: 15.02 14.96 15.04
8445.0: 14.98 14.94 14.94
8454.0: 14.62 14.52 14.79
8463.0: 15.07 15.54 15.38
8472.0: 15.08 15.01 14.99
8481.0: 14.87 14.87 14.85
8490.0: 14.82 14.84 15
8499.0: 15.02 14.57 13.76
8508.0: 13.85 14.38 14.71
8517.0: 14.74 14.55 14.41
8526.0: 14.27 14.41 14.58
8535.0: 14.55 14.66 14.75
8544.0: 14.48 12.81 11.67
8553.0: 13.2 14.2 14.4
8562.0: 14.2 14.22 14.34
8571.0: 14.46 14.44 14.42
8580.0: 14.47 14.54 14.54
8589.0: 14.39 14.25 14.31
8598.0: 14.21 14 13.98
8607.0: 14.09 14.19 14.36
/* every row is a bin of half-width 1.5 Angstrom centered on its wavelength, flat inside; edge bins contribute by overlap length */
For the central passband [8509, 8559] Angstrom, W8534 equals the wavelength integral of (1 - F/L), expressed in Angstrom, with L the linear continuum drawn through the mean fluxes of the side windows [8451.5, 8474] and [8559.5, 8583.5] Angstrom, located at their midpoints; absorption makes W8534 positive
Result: 1.5 Angstrom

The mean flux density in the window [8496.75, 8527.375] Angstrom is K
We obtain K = 14.4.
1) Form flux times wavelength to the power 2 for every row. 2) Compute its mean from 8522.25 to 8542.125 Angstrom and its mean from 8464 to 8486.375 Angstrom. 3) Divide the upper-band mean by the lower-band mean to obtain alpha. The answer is 1.0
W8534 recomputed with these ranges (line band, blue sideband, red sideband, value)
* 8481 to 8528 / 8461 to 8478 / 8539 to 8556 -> -0.5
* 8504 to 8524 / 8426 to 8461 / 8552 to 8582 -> 0.3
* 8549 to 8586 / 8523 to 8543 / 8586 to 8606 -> 0.7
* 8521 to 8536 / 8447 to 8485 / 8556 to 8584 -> 0.2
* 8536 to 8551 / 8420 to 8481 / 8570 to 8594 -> 0.9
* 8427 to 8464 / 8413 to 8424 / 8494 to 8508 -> -0.6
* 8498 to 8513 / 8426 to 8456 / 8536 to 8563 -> 0.0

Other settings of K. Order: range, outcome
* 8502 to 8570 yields 14.2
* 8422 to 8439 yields 15.3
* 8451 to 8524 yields 14.8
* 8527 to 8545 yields 14.6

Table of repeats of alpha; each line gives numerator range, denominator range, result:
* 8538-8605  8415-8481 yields 0.97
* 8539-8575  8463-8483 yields 0.94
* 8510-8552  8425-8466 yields 0.96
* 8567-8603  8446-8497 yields 0.99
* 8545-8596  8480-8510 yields 0.98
